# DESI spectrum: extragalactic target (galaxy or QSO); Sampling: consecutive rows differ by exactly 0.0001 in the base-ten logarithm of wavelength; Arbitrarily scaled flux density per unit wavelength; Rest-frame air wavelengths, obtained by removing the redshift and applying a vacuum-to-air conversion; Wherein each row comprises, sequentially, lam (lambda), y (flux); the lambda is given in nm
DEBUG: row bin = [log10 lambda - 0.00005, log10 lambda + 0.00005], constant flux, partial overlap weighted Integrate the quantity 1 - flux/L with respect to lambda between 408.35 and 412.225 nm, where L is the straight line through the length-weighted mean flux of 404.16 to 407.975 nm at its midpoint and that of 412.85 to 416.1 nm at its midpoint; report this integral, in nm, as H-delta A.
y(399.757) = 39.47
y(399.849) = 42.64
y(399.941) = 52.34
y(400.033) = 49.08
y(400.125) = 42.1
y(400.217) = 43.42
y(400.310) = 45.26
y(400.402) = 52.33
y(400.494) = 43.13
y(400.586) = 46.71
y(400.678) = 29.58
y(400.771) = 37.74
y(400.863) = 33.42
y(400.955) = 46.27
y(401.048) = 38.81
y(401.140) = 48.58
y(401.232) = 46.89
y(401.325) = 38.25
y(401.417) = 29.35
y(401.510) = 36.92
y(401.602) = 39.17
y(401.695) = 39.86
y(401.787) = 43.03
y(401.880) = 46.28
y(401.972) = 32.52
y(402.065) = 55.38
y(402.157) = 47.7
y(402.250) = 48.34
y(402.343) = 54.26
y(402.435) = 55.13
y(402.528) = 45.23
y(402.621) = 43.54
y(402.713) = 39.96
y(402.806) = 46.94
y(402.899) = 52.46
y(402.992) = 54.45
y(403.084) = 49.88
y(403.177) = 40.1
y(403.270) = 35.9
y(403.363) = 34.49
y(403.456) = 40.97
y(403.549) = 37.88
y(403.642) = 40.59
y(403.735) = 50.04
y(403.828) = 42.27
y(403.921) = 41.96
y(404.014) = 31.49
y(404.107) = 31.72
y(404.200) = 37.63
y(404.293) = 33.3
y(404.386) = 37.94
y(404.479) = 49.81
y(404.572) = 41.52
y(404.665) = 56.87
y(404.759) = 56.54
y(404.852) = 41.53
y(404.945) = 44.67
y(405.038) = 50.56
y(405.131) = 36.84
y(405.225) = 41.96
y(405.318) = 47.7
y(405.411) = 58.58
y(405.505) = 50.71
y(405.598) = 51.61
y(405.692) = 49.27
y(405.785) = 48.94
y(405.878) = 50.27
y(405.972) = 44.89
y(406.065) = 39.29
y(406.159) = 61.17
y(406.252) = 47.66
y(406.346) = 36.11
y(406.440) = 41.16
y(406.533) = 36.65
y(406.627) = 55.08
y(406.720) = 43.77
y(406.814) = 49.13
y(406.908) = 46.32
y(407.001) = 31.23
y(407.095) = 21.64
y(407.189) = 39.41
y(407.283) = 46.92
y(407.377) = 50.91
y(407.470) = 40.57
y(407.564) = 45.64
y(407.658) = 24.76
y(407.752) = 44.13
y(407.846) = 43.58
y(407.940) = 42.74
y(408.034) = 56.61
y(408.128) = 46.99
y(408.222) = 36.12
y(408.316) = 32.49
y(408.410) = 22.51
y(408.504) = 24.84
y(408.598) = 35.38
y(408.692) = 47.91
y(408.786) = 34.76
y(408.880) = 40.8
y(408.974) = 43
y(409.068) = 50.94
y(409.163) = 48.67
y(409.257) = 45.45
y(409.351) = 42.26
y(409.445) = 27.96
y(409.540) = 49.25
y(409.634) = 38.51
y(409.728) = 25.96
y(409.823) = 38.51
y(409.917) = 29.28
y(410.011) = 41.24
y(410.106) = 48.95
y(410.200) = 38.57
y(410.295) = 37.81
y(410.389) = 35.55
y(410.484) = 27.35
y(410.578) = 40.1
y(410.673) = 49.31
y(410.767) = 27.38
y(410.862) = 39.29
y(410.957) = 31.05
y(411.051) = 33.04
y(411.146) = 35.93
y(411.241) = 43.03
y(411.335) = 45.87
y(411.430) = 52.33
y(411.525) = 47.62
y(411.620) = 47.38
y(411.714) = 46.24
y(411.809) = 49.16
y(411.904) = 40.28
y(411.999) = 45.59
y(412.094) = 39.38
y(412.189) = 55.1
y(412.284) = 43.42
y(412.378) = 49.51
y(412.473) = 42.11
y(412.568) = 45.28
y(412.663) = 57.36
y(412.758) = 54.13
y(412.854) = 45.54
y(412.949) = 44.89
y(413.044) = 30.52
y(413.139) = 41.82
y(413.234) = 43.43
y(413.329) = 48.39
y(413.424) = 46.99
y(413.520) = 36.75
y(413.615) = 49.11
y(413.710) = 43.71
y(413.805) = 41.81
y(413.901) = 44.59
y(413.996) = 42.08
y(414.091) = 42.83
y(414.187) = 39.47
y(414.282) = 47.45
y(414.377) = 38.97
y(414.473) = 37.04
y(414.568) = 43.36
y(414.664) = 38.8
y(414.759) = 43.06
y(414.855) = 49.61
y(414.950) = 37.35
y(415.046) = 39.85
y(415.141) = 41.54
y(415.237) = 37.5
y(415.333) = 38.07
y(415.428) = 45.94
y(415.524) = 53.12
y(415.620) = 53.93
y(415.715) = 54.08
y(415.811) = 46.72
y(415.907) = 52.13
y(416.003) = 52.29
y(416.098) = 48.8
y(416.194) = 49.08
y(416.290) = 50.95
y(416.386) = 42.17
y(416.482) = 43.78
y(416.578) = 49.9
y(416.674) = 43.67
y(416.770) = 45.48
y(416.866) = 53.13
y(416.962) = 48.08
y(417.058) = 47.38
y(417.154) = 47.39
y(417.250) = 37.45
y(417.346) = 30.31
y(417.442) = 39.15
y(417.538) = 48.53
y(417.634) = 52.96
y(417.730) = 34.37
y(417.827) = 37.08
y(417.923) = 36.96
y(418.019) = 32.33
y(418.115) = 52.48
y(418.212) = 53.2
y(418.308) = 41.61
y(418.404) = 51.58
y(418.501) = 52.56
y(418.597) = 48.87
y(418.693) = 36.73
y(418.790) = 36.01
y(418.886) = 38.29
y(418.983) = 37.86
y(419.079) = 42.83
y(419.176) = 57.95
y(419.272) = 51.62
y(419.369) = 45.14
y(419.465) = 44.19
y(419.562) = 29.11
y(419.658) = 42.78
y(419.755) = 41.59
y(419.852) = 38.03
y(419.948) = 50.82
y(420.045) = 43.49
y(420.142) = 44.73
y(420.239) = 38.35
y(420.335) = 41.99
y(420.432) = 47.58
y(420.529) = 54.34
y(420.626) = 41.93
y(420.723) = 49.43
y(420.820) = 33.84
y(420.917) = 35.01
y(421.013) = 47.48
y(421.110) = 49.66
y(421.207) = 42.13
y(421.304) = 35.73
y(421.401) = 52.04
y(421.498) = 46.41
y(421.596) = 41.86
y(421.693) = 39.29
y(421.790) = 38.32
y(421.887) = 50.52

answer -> 0.36 nm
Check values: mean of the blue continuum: 44.4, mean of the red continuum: 44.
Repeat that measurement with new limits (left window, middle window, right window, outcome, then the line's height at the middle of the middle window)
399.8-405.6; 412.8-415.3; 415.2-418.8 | 0.17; 45.2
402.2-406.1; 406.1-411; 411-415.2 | 0.48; 44.4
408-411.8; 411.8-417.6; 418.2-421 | -0.44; 41.7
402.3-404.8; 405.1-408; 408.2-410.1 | -0.25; 40.7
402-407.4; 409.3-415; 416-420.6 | 0.33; 44.5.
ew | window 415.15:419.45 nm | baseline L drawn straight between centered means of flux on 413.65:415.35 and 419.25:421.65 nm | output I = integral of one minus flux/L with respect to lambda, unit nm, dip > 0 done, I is -0.30 nm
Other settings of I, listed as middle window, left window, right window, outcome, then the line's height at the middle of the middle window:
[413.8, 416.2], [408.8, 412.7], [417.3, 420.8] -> -0.11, 42.6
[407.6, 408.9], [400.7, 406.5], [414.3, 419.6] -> 0.18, 44.2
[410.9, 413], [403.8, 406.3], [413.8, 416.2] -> -0.01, 44.8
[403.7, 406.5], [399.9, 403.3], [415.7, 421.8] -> -0.06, 44.1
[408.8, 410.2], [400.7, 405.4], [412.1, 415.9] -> 0.11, 44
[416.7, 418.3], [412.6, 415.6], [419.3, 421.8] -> -0.01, 43.2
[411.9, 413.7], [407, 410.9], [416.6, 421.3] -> -0.20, 40.8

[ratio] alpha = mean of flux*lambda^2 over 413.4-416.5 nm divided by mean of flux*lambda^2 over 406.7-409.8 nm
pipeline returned 1.15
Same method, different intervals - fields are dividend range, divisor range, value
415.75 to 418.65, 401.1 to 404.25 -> 1.14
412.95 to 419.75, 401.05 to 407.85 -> 1.07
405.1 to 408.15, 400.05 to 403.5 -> 1.05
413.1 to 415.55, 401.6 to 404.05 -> 1.02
